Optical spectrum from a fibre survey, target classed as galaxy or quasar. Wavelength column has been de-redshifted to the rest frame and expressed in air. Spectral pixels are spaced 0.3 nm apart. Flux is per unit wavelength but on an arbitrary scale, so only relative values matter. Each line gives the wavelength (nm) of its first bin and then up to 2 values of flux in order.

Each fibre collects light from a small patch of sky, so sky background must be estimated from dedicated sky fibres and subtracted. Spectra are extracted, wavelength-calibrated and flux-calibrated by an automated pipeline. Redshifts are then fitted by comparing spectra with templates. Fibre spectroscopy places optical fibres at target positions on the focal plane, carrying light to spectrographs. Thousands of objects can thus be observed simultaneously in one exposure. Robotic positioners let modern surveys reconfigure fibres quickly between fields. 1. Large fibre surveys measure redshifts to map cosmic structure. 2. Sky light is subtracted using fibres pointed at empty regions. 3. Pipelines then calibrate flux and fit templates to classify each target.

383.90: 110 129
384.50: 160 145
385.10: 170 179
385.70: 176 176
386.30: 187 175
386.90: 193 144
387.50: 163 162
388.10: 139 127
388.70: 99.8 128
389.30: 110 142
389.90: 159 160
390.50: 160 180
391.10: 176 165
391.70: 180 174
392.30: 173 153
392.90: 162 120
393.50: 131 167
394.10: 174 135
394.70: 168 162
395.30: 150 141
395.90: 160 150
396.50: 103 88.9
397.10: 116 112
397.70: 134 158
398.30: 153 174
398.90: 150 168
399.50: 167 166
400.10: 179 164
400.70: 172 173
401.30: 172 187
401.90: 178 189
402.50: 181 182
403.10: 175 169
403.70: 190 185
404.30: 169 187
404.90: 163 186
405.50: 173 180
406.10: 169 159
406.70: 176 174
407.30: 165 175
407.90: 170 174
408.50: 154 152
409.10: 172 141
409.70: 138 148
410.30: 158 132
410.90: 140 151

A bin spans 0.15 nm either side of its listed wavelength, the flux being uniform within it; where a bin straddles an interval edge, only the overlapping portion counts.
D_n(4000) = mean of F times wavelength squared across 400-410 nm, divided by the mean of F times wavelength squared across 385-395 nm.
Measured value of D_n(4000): 1.2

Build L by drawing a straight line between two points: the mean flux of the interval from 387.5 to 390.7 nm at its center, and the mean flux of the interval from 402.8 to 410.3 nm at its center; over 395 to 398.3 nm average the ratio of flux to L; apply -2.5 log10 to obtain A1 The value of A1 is 0.143 mag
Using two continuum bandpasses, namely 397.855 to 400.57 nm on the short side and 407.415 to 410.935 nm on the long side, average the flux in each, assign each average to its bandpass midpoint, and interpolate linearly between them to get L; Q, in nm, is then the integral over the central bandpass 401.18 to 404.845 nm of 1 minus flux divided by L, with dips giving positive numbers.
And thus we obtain -0.435 nm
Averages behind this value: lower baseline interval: 164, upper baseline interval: 155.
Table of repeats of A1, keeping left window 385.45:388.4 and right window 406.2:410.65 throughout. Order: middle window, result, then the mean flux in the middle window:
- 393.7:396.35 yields 0.05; 156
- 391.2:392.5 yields -0.05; 172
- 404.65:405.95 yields -0.10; 176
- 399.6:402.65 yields -0.09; 176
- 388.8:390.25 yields 0.21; 137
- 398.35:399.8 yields -0.01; 164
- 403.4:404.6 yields -0.12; 180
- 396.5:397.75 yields 0.43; 110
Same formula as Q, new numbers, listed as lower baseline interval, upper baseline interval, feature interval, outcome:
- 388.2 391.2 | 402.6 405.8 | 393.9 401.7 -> 0.49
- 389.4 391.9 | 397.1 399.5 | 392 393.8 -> 0.09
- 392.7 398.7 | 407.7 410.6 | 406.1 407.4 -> -0.13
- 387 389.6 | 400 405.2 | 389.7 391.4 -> -0.28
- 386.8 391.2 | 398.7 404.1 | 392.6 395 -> 0.11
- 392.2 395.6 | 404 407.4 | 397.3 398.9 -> 0.13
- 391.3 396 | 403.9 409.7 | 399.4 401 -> -0.07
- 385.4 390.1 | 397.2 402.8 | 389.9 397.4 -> 0.35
